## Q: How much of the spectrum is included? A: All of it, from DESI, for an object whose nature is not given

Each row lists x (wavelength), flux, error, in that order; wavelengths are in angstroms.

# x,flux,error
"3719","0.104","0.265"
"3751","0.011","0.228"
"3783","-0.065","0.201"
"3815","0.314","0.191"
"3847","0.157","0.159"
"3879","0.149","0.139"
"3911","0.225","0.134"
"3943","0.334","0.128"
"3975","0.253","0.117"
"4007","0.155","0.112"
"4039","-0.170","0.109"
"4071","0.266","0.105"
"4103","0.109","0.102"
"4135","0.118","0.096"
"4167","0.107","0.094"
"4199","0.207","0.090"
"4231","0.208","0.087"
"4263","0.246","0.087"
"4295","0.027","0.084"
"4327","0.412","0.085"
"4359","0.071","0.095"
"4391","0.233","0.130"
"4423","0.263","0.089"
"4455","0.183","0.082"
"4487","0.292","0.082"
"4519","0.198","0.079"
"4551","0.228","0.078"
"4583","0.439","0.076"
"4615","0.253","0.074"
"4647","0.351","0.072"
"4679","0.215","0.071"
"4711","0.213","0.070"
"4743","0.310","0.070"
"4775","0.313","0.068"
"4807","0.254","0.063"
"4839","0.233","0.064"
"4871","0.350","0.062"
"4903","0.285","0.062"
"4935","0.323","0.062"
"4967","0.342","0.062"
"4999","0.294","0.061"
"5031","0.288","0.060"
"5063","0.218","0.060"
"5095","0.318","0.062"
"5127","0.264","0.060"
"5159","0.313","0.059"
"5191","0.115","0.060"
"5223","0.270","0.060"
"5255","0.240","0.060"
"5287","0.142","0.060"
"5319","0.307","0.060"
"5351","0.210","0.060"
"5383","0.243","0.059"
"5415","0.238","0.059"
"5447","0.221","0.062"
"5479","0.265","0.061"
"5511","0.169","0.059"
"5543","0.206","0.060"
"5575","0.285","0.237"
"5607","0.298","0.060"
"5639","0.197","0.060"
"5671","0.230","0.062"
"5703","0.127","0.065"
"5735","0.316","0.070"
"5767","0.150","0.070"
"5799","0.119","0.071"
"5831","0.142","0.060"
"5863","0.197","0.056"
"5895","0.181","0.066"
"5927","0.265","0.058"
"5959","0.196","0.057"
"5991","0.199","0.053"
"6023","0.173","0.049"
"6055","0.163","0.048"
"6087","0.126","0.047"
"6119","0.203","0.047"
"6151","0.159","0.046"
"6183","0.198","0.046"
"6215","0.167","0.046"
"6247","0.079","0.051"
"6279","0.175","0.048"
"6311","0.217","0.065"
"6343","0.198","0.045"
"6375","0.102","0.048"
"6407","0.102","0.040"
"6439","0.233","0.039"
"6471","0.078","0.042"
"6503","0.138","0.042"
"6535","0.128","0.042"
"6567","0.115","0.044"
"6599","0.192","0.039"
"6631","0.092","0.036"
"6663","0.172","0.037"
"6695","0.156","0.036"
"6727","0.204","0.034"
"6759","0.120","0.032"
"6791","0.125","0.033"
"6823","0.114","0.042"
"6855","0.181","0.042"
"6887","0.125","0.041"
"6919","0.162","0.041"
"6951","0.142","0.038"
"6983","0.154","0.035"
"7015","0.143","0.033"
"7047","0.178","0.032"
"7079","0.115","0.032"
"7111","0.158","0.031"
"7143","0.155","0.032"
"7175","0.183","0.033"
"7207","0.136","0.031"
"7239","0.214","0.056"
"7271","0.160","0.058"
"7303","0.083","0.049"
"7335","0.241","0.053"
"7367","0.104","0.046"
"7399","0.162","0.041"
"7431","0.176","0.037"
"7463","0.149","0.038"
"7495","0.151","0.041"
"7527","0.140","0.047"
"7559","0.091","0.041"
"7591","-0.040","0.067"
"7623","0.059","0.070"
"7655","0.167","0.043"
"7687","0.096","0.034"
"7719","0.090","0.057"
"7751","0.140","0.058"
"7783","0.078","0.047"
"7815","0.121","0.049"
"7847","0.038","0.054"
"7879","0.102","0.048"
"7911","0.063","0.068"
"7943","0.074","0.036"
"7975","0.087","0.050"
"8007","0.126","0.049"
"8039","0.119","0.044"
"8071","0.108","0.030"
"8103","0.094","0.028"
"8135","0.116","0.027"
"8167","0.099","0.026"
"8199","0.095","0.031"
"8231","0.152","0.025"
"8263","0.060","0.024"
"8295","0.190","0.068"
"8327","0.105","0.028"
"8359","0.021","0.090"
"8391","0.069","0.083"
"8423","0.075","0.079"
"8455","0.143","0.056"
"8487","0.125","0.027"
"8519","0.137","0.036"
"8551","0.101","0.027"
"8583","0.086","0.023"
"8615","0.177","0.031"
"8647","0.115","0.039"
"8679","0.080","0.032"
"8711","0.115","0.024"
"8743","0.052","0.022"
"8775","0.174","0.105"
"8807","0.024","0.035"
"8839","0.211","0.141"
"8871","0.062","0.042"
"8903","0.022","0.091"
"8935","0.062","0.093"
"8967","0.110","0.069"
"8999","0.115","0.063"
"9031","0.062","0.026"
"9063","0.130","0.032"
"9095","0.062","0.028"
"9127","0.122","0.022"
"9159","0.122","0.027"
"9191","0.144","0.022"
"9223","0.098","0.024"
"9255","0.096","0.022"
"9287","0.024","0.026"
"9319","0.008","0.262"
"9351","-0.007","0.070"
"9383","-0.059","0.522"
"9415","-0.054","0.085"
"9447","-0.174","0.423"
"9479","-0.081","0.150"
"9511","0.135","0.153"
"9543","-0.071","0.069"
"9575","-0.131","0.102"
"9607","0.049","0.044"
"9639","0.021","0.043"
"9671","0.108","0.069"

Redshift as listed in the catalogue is 0.119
